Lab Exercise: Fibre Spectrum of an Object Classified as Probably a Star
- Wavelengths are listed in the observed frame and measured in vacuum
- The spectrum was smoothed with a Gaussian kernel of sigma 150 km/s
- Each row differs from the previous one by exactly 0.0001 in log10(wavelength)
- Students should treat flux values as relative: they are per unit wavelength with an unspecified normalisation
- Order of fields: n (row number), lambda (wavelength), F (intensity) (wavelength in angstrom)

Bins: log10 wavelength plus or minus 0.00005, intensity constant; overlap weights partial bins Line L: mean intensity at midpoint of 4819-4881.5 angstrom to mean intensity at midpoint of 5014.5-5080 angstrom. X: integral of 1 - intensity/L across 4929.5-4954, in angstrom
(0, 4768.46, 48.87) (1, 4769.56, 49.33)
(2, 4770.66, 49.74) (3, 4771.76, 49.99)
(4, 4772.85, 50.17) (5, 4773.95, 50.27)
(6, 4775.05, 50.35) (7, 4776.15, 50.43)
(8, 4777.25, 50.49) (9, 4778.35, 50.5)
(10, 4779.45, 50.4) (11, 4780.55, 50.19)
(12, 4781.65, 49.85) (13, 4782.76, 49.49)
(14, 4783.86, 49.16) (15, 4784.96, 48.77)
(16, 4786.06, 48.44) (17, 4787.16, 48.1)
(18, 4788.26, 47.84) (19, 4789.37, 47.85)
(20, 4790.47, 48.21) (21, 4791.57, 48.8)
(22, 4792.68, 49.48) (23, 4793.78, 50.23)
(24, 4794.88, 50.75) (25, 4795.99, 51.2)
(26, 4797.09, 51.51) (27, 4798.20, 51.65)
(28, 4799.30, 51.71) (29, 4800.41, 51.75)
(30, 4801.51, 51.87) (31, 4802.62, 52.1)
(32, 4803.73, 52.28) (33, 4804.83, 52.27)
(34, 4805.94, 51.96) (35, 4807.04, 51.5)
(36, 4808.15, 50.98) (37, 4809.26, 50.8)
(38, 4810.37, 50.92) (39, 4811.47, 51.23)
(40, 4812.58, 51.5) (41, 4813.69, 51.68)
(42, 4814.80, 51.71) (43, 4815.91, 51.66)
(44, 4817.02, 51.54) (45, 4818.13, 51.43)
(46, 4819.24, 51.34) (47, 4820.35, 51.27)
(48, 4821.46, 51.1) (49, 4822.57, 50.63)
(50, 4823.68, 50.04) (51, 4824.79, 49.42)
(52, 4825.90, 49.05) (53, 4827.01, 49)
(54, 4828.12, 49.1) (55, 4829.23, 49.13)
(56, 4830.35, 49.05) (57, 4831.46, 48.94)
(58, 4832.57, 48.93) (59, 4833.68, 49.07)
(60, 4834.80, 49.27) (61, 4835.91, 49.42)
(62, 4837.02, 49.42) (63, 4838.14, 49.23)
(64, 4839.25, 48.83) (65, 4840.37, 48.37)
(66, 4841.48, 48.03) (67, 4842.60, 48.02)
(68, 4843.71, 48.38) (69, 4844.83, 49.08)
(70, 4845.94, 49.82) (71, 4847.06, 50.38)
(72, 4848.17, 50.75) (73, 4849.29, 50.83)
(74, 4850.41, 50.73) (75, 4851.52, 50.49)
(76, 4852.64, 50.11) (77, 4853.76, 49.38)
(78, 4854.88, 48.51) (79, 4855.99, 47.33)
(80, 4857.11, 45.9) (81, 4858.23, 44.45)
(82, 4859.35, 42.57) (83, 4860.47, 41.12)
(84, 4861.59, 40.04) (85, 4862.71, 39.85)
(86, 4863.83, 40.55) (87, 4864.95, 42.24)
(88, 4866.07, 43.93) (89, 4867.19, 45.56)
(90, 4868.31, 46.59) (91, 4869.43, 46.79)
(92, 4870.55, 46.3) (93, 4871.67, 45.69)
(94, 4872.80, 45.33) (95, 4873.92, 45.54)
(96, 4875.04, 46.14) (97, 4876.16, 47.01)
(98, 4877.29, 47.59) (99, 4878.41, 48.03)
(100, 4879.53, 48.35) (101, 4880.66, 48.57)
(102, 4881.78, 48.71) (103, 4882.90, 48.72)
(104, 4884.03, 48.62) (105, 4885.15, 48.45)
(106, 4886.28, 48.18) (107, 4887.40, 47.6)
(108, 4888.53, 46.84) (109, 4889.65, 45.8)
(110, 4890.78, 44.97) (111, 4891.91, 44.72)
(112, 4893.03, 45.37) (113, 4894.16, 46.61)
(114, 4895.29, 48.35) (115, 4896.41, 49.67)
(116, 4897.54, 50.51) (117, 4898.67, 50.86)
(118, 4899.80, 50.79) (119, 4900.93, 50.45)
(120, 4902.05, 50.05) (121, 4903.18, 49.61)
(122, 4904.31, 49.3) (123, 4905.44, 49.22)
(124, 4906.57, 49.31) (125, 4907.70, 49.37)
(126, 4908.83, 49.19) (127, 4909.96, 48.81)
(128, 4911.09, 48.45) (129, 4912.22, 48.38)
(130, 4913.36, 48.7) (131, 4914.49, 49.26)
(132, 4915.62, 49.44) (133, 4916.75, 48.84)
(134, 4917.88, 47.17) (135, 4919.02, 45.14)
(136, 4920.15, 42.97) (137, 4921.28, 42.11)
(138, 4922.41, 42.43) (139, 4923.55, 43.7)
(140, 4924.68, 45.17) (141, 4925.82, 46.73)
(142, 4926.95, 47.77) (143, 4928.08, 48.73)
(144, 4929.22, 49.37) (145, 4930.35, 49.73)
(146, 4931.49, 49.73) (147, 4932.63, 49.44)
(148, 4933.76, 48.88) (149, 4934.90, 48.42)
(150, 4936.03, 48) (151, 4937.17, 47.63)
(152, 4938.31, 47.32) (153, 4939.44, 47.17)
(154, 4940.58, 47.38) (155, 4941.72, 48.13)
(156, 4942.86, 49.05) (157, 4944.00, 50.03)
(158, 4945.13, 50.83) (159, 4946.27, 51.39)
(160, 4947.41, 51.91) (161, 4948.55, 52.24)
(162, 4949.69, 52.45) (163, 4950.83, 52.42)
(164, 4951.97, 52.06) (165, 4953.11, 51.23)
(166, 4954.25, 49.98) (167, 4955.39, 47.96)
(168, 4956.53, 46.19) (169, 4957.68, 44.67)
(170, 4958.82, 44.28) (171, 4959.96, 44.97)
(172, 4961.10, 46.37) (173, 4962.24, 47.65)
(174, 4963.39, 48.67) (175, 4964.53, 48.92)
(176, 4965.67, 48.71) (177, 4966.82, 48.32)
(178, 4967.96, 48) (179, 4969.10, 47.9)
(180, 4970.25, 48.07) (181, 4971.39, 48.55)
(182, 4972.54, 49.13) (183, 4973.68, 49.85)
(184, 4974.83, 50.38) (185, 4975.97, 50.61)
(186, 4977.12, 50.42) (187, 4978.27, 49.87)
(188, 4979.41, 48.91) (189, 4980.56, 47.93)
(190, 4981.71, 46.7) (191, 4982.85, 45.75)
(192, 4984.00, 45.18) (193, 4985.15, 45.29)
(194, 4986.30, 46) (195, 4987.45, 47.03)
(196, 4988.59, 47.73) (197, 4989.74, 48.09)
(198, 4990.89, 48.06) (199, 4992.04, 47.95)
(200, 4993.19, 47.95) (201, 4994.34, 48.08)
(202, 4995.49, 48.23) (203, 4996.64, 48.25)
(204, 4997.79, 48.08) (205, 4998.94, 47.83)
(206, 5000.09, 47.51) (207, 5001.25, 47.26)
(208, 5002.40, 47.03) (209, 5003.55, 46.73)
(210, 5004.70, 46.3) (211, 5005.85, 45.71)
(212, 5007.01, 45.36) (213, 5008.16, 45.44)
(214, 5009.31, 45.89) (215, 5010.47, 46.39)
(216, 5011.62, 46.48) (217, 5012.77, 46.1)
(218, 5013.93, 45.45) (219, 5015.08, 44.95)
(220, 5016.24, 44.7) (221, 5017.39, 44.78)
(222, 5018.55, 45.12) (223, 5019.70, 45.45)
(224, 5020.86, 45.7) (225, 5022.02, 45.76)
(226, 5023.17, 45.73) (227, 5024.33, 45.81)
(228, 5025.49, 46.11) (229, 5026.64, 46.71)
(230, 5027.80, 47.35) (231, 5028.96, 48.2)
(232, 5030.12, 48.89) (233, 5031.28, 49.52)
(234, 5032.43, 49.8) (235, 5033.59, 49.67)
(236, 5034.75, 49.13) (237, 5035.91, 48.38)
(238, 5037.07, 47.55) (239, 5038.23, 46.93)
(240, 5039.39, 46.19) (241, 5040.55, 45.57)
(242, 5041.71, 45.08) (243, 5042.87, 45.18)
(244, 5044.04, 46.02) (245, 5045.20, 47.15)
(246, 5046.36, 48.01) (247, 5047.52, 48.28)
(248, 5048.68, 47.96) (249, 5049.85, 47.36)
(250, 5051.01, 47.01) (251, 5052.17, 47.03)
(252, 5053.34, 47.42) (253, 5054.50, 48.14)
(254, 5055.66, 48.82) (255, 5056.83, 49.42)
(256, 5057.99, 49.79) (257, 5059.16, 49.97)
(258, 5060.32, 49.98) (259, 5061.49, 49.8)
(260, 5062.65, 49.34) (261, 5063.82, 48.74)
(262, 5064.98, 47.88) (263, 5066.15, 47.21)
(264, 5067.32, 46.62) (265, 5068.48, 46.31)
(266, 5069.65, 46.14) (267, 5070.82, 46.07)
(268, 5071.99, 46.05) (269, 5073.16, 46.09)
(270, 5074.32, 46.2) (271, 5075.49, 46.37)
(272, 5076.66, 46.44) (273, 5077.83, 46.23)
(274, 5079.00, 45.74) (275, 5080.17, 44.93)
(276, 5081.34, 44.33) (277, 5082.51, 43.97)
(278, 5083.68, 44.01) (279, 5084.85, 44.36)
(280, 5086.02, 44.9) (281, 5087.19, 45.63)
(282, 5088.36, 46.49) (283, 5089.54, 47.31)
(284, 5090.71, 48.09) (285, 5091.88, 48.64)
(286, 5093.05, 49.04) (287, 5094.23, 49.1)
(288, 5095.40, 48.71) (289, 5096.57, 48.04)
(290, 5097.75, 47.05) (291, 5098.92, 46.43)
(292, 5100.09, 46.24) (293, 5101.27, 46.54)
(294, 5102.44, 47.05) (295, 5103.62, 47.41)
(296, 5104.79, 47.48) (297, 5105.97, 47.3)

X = -1.2 angstrom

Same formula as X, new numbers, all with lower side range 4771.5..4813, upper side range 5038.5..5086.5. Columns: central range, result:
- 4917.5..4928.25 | 0.8 angstrom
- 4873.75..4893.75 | 0.8 angstrom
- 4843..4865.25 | 1.3 angstrom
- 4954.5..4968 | 0.3 angstrom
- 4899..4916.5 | -0.2 angstrom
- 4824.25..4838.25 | 0.2 angstrom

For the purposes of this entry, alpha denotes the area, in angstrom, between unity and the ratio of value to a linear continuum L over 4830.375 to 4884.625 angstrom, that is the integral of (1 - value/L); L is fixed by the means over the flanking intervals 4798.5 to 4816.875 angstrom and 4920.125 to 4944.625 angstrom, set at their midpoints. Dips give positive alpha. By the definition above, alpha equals 2.91 angstrom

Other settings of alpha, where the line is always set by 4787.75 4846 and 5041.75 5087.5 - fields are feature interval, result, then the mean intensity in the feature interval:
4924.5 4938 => 0.1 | 48.4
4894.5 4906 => -0.2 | 49.8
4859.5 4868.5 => 1.3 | 42.3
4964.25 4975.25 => -0.1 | 48.8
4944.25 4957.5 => -0.6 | 50.6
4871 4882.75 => 0.5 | 47.2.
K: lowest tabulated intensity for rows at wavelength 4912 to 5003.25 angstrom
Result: 42.11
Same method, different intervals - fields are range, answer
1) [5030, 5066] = 45.08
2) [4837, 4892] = 39.85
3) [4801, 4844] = 48.02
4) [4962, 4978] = 47.65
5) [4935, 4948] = 47.17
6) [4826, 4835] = 48.93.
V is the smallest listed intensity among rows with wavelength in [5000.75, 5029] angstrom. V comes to 44.7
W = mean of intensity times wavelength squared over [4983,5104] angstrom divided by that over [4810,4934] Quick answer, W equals 1.0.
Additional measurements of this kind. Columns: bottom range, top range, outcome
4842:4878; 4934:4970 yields 1.09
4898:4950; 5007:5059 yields 1.01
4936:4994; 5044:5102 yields 1.02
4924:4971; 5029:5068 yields 1.03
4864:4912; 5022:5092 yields 1.06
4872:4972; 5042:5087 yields 1.03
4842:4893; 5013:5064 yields 1.09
